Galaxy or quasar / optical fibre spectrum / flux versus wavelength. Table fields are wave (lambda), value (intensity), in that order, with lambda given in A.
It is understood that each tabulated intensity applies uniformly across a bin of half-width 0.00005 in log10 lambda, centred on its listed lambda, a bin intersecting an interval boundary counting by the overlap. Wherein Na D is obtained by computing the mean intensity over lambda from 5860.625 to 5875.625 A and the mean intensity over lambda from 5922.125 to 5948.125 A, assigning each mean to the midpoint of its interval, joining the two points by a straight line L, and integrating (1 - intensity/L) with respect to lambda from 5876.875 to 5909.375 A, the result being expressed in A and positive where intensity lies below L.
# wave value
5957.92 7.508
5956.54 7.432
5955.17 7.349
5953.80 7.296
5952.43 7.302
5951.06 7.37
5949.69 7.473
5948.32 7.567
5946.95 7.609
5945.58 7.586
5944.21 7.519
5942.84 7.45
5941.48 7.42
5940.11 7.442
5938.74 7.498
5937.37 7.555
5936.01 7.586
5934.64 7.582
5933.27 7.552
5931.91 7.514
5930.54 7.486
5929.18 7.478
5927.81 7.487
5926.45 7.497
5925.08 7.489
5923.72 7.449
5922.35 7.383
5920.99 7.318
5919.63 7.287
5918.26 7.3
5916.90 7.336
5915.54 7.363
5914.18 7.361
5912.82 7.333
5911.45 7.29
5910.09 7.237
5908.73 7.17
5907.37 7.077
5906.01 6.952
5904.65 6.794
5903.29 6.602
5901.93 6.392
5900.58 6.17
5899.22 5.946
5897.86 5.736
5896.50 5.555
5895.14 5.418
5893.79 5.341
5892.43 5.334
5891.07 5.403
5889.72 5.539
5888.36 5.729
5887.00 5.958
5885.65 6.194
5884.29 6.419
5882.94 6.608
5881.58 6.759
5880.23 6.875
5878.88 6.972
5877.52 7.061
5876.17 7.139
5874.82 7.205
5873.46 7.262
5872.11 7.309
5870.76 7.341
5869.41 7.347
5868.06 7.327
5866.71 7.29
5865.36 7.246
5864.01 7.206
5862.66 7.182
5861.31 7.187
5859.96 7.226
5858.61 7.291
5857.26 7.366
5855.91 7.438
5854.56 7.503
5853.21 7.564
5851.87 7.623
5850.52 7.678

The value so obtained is 4.89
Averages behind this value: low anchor 7.26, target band 6.25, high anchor 7.51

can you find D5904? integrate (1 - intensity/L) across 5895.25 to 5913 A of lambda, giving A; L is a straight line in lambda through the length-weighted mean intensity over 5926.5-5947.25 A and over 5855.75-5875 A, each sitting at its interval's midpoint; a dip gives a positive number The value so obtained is 2.0 A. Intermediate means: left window 7.28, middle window 6.57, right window 7.52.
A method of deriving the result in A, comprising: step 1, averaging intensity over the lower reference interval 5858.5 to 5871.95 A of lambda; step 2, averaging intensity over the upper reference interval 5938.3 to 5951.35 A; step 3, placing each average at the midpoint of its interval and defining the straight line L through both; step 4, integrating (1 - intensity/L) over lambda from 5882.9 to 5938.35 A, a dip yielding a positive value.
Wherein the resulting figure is 4.6 A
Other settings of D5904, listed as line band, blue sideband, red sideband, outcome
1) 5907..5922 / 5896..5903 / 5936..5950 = -1.7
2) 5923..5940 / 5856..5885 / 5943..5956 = -0.3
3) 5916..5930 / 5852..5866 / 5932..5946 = 0.1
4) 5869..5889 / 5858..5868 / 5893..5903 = -0.6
